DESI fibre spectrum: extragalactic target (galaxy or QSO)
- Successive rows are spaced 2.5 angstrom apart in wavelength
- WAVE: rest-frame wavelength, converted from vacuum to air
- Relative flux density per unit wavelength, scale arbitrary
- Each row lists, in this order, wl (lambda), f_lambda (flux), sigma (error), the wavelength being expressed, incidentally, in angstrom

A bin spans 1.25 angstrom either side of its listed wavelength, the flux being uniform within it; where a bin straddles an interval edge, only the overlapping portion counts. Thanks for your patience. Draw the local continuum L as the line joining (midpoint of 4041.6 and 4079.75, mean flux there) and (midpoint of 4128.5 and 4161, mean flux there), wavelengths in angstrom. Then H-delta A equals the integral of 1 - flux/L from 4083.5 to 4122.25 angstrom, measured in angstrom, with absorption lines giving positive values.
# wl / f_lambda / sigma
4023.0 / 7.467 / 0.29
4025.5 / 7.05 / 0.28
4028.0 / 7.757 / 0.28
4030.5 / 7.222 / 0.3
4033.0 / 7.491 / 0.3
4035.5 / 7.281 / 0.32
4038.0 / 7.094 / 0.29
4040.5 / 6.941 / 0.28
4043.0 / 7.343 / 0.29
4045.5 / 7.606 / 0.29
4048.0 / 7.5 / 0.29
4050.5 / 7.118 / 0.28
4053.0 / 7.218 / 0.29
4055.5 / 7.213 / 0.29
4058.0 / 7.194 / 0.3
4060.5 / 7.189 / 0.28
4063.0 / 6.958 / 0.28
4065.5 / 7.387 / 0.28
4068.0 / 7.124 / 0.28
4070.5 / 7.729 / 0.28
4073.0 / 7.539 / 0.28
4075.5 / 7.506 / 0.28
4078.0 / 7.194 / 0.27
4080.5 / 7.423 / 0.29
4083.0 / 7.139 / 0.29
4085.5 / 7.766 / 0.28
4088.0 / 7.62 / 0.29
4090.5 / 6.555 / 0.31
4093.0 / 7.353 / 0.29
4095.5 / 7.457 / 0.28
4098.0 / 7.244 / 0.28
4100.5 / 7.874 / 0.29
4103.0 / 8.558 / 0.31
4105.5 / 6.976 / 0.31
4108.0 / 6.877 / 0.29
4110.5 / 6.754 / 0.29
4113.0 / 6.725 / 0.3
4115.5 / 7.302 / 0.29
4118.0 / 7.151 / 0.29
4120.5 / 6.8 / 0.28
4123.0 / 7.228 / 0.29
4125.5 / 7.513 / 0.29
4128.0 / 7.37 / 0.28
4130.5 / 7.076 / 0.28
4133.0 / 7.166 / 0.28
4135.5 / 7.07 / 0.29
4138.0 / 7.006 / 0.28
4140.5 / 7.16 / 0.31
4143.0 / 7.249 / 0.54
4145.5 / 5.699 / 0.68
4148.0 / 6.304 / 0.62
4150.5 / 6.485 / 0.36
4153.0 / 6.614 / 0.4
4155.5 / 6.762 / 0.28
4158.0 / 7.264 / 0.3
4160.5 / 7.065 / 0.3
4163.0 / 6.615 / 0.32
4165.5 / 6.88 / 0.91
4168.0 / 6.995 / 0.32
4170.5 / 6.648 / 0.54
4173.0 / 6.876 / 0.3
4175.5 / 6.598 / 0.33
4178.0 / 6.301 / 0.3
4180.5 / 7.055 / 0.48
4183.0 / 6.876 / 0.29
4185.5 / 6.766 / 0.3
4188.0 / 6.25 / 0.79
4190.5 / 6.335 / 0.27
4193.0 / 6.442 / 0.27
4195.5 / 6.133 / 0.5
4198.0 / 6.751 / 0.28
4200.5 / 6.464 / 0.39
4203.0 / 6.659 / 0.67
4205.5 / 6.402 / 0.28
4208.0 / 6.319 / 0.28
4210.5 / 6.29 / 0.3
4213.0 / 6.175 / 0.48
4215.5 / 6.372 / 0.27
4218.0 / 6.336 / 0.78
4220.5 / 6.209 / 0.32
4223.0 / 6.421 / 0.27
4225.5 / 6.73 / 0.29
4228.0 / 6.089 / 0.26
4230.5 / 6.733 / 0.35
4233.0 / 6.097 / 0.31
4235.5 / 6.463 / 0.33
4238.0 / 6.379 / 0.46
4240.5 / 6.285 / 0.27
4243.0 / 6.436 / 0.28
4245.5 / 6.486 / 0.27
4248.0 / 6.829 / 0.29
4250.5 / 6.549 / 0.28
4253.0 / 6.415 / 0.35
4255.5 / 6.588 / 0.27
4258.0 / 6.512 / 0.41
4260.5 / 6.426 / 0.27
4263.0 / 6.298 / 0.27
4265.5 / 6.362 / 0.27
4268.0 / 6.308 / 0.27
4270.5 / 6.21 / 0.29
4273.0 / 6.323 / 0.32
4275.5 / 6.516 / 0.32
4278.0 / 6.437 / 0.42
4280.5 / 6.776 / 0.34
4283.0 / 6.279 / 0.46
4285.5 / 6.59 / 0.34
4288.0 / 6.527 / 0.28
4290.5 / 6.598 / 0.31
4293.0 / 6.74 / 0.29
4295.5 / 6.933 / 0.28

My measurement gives -1.0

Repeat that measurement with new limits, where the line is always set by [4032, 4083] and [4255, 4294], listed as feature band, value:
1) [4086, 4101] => -0.4 angstrom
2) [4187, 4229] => 2.1 angstrom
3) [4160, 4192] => 0.7 angstrom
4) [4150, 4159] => 0.2 angstrom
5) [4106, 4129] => 0.0 angstrom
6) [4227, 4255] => 0.6 angstrom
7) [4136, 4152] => 0.7 angstrom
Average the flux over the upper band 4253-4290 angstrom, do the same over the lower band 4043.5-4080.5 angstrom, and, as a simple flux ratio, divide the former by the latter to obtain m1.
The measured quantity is 0.88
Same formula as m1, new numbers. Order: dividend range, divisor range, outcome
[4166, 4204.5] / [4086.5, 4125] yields 0.91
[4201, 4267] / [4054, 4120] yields 0.88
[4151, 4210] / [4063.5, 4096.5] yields 0.90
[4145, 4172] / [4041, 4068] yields 0.92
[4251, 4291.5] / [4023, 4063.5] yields 0.89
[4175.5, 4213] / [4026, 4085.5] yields 0.89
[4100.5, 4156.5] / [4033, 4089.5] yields 0.96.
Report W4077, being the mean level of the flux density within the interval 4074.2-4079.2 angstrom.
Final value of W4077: 7.35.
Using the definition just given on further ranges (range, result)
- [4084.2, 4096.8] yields 7.35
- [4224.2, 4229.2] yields 6.41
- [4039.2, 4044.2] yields 7.14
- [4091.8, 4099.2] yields 7.35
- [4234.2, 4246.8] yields 6.41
